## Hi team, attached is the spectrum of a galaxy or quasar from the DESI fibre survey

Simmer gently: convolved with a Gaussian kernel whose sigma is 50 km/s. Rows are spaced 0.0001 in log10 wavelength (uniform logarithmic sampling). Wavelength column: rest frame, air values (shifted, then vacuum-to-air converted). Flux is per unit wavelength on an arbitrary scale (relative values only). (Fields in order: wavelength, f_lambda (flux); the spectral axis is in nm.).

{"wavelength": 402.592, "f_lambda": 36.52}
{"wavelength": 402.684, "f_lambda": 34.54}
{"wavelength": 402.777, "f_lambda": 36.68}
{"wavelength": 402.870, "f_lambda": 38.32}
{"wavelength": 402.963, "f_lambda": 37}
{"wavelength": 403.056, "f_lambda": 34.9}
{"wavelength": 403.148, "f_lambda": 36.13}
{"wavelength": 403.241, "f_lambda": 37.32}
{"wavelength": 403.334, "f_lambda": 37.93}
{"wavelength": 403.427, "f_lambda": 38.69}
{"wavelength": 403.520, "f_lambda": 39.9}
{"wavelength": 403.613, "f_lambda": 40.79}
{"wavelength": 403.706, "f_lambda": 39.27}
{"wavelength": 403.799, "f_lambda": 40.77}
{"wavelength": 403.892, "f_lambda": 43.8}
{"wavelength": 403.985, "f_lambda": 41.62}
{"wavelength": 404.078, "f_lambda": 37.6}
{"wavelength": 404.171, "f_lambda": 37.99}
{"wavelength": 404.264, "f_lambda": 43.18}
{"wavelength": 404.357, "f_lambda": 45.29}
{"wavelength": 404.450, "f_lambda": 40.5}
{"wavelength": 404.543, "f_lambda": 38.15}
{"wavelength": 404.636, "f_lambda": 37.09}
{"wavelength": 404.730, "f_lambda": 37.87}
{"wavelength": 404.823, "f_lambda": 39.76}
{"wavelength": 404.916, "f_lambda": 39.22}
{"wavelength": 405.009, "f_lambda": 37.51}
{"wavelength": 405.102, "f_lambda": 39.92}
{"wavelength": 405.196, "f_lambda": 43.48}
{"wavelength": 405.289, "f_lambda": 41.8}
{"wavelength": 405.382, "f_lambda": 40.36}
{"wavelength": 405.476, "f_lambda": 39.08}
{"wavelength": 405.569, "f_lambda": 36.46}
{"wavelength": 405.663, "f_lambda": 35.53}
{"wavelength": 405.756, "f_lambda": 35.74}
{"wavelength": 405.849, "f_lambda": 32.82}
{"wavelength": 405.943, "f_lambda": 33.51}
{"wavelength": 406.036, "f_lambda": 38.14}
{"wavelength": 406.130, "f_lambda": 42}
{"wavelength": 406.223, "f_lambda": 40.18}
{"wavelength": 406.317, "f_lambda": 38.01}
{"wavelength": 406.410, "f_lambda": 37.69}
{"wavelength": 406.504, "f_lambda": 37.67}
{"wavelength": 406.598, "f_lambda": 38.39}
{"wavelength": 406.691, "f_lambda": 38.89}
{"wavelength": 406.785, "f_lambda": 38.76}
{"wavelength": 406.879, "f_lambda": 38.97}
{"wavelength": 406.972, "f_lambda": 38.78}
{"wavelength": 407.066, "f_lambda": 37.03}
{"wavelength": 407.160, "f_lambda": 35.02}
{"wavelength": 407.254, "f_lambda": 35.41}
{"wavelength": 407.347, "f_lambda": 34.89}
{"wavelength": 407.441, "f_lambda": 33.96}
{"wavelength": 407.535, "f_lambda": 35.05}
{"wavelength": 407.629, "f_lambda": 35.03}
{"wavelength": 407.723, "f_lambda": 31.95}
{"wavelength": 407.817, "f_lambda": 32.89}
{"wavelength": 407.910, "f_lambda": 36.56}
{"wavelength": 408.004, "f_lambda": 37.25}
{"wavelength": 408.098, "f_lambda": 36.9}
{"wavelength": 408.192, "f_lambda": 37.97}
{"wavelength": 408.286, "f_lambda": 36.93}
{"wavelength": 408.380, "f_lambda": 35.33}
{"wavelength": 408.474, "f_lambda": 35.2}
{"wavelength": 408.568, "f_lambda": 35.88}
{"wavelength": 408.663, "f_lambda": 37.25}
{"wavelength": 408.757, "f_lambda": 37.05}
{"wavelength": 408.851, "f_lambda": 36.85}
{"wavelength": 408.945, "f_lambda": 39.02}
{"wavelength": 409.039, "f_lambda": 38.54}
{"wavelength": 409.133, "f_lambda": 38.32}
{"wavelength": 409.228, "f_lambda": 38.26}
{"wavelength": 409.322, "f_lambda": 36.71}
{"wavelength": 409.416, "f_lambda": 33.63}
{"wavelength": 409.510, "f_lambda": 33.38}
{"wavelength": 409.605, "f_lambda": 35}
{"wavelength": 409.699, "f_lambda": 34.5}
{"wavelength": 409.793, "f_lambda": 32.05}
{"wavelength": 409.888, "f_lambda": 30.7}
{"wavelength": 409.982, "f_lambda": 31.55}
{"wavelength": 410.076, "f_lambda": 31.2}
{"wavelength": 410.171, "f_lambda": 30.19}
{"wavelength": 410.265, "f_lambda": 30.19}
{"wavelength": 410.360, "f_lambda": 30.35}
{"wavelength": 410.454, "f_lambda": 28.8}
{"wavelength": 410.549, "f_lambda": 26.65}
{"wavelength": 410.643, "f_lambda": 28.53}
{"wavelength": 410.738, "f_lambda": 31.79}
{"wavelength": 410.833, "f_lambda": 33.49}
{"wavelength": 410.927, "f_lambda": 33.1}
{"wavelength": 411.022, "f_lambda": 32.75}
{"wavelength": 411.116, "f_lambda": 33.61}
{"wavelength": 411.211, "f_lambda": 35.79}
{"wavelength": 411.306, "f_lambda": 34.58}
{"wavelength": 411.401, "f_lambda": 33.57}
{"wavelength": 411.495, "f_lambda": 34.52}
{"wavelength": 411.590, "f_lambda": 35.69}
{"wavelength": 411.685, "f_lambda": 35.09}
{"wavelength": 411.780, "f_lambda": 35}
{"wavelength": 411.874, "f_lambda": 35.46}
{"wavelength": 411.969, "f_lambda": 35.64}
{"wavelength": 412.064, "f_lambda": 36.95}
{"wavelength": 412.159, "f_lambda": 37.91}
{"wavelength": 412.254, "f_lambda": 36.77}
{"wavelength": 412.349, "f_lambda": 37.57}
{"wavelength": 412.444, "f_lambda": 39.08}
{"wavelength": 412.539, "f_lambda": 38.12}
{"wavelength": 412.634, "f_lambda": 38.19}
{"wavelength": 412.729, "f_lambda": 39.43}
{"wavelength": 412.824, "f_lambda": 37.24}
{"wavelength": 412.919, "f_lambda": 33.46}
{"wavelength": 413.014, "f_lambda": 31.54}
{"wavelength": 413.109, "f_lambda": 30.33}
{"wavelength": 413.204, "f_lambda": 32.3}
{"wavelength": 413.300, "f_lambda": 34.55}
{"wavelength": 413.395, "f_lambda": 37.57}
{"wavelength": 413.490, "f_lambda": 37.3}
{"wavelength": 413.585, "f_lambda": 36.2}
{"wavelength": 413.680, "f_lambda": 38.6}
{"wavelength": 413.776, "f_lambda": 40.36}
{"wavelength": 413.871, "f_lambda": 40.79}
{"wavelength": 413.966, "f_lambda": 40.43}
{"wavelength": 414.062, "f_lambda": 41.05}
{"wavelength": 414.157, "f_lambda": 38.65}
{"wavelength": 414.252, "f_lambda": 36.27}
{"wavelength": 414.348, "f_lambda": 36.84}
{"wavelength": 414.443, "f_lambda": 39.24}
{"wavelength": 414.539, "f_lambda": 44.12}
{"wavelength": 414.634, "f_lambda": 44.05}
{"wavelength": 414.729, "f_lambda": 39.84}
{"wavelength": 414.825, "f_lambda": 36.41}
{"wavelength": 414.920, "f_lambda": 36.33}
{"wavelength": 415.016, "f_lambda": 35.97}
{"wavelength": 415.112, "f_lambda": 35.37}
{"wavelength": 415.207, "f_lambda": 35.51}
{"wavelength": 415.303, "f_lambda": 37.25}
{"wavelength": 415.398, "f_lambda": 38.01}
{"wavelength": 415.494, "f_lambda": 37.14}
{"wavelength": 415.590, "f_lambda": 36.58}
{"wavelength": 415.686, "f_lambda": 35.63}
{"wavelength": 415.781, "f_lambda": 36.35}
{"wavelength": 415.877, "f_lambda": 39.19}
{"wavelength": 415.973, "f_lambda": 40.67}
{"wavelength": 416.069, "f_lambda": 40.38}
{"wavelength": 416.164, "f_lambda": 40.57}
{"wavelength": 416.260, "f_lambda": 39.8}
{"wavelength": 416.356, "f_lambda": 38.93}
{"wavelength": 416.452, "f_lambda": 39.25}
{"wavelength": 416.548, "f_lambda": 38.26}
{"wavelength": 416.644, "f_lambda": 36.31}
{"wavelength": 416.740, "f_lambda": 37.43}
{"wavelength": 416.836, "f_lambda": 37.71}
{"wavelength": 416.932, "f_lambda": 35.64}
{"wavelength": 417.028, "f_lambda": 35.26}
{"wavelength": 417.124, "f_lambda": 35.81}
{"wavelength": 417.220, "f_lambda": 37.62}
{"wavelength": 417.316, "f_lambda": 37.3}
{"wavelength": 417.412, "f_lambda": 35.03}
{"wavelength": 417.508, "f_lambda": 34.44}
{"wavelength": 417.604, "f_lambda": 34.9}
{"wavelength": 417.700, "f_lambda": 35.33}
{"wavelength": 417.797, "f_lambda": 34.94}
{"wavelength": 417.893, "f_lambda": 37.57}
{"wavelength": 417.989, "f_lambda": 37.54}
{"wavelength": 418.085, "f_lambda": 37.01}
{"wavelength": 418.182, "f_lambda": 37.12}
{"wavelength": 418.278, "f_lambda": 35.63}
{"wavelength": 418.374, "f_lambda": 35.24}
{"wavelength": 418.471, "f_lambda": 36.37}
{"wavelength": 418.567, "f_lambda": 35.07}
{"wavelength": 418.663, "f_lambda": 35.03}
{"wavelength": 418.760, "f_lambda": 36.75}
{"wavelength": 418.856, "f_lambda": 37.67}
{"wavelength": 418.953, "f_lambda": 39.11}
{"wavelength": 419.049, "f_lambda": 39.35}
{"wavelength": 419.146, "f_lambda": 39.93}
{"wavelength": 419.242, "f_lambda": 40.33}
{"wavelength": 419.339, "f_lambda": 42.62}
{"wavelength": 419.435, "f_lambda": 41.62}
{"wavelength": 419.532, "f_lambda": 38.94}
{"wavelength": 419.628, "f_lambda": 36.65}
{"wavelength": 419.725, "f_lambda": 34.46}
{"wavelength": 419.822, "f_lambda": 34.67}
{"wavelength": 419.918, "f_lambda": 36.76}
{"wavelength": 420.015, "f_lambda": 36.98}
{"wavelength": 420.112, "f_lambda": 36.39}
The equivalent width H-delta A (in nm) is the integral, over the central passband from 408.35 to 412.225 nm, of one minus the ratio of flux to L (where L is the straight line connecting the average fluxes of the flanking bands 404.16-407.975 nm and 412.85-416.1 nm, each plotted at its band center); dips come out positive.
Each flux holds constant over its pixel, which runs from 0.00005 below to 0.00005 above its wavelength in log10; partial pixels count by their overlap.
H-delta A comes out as 0.359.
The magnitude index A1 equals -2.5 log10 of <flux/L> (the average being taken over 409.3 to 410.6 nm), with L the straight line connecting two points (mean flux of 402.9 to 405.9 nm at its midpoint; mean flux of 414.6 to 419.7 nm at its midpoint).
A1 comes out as 0.21 mag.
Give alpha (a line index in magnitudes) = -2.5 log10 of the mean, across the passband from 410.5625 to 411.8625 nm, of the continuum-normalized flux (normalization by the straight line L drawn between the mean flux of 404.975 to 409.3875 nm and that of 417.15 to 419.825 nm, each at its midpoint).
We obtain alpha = 0.11 mag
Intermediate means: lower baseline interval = 37.2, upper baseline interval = 37.1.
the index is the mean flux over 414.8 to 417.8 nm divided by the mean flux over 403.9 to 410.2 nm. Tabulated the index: 1.00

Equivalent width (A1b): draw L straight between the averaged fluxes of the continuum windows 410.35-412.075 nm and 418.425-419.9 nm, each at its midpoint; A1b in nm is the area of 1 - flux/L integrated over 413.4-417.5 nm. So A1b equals -0.27 nm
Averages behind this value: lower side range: 33.2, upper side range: 37.9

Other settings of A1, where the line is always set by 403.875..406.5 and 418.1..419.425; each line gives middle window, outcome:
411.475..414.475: 0.043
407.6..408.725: 0.086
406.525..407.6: 0.058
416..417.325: 0.002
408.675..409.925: 0.084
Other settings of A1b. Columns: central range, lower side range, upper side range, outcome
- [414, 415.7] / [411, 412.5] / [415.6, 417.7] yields -0.06 nm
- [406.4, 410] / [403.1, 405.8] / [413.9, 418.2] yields 0.26 nm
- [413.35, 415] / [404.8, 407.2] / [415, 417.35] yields -0.06 nm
